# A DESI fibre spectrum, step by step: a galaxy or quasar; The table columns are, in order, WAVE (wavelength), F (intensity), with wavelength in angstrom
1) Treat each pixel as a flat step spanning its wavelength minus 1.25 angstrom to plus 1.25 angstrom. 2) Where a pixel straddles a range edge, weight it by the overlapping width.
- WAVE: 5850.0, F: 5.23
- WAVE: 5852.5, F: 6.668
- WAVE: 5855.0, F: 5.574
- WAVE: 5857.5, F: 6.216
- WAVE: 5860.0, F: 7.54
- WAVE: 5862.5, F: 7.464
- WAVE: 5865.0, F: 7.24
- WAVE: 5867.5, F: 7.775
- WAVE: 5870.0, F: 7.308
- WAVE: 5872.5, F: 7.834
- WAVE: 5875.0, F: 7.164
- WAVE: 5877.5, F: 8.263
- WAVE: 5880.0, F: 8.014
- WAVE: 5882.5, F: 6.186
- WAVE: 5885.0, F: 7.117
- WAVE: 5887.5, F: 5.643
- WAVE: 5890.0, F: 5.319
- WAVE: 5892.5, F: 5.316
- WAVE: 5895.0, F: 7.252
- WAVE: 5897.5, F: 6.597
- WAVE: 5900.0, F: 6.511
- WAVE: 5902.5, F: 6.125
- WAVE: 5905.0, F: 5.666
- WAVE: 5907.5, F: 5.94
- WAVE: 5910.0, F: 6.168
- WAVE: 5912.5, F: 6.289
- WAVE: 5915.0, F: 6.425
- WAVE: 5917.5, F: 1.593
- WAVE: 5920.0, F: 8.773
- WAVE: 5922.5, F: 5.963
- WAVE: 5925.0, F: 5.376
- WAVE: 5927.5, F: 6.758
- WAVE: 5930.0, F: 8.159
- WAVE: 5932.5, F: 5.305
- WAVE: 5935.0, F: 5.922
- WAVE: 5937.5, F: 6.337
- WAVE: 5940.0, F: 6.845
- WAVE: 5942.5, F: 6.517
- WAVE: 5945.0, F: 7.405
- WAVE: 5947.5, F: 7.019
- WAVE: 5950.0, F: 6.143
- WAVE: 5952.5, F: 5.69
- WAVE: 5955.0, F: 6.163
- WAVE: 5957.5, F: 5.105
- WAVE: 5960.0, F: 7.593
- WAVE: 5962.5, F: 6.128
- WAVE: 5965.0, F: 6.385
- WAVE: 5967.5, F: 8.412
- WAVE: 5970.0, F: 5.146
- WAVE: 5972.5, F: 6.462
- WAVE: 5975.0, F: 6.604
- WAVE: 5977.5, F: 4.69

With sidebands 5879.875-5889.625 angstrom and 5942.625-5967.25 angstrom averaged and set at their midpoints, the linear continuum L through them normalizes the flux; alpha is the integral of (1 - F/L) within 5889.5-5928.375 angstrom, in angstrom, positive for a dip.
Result 2.8 angstrom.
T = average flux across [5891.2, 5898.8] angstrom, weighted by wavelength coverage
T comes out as 6.38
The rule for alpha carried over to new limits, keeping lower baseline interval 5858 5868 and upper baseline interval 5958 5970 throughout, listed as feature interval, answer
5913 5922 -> 1.8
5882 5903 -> 2.9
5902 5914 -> 1.8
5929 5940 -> 0.8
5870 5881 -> -0.7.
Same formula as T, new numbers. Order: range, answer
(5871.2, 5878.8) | 7.75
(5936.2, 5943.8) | 6.57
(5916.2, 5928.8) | 5.71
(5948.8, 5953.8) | 5.92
